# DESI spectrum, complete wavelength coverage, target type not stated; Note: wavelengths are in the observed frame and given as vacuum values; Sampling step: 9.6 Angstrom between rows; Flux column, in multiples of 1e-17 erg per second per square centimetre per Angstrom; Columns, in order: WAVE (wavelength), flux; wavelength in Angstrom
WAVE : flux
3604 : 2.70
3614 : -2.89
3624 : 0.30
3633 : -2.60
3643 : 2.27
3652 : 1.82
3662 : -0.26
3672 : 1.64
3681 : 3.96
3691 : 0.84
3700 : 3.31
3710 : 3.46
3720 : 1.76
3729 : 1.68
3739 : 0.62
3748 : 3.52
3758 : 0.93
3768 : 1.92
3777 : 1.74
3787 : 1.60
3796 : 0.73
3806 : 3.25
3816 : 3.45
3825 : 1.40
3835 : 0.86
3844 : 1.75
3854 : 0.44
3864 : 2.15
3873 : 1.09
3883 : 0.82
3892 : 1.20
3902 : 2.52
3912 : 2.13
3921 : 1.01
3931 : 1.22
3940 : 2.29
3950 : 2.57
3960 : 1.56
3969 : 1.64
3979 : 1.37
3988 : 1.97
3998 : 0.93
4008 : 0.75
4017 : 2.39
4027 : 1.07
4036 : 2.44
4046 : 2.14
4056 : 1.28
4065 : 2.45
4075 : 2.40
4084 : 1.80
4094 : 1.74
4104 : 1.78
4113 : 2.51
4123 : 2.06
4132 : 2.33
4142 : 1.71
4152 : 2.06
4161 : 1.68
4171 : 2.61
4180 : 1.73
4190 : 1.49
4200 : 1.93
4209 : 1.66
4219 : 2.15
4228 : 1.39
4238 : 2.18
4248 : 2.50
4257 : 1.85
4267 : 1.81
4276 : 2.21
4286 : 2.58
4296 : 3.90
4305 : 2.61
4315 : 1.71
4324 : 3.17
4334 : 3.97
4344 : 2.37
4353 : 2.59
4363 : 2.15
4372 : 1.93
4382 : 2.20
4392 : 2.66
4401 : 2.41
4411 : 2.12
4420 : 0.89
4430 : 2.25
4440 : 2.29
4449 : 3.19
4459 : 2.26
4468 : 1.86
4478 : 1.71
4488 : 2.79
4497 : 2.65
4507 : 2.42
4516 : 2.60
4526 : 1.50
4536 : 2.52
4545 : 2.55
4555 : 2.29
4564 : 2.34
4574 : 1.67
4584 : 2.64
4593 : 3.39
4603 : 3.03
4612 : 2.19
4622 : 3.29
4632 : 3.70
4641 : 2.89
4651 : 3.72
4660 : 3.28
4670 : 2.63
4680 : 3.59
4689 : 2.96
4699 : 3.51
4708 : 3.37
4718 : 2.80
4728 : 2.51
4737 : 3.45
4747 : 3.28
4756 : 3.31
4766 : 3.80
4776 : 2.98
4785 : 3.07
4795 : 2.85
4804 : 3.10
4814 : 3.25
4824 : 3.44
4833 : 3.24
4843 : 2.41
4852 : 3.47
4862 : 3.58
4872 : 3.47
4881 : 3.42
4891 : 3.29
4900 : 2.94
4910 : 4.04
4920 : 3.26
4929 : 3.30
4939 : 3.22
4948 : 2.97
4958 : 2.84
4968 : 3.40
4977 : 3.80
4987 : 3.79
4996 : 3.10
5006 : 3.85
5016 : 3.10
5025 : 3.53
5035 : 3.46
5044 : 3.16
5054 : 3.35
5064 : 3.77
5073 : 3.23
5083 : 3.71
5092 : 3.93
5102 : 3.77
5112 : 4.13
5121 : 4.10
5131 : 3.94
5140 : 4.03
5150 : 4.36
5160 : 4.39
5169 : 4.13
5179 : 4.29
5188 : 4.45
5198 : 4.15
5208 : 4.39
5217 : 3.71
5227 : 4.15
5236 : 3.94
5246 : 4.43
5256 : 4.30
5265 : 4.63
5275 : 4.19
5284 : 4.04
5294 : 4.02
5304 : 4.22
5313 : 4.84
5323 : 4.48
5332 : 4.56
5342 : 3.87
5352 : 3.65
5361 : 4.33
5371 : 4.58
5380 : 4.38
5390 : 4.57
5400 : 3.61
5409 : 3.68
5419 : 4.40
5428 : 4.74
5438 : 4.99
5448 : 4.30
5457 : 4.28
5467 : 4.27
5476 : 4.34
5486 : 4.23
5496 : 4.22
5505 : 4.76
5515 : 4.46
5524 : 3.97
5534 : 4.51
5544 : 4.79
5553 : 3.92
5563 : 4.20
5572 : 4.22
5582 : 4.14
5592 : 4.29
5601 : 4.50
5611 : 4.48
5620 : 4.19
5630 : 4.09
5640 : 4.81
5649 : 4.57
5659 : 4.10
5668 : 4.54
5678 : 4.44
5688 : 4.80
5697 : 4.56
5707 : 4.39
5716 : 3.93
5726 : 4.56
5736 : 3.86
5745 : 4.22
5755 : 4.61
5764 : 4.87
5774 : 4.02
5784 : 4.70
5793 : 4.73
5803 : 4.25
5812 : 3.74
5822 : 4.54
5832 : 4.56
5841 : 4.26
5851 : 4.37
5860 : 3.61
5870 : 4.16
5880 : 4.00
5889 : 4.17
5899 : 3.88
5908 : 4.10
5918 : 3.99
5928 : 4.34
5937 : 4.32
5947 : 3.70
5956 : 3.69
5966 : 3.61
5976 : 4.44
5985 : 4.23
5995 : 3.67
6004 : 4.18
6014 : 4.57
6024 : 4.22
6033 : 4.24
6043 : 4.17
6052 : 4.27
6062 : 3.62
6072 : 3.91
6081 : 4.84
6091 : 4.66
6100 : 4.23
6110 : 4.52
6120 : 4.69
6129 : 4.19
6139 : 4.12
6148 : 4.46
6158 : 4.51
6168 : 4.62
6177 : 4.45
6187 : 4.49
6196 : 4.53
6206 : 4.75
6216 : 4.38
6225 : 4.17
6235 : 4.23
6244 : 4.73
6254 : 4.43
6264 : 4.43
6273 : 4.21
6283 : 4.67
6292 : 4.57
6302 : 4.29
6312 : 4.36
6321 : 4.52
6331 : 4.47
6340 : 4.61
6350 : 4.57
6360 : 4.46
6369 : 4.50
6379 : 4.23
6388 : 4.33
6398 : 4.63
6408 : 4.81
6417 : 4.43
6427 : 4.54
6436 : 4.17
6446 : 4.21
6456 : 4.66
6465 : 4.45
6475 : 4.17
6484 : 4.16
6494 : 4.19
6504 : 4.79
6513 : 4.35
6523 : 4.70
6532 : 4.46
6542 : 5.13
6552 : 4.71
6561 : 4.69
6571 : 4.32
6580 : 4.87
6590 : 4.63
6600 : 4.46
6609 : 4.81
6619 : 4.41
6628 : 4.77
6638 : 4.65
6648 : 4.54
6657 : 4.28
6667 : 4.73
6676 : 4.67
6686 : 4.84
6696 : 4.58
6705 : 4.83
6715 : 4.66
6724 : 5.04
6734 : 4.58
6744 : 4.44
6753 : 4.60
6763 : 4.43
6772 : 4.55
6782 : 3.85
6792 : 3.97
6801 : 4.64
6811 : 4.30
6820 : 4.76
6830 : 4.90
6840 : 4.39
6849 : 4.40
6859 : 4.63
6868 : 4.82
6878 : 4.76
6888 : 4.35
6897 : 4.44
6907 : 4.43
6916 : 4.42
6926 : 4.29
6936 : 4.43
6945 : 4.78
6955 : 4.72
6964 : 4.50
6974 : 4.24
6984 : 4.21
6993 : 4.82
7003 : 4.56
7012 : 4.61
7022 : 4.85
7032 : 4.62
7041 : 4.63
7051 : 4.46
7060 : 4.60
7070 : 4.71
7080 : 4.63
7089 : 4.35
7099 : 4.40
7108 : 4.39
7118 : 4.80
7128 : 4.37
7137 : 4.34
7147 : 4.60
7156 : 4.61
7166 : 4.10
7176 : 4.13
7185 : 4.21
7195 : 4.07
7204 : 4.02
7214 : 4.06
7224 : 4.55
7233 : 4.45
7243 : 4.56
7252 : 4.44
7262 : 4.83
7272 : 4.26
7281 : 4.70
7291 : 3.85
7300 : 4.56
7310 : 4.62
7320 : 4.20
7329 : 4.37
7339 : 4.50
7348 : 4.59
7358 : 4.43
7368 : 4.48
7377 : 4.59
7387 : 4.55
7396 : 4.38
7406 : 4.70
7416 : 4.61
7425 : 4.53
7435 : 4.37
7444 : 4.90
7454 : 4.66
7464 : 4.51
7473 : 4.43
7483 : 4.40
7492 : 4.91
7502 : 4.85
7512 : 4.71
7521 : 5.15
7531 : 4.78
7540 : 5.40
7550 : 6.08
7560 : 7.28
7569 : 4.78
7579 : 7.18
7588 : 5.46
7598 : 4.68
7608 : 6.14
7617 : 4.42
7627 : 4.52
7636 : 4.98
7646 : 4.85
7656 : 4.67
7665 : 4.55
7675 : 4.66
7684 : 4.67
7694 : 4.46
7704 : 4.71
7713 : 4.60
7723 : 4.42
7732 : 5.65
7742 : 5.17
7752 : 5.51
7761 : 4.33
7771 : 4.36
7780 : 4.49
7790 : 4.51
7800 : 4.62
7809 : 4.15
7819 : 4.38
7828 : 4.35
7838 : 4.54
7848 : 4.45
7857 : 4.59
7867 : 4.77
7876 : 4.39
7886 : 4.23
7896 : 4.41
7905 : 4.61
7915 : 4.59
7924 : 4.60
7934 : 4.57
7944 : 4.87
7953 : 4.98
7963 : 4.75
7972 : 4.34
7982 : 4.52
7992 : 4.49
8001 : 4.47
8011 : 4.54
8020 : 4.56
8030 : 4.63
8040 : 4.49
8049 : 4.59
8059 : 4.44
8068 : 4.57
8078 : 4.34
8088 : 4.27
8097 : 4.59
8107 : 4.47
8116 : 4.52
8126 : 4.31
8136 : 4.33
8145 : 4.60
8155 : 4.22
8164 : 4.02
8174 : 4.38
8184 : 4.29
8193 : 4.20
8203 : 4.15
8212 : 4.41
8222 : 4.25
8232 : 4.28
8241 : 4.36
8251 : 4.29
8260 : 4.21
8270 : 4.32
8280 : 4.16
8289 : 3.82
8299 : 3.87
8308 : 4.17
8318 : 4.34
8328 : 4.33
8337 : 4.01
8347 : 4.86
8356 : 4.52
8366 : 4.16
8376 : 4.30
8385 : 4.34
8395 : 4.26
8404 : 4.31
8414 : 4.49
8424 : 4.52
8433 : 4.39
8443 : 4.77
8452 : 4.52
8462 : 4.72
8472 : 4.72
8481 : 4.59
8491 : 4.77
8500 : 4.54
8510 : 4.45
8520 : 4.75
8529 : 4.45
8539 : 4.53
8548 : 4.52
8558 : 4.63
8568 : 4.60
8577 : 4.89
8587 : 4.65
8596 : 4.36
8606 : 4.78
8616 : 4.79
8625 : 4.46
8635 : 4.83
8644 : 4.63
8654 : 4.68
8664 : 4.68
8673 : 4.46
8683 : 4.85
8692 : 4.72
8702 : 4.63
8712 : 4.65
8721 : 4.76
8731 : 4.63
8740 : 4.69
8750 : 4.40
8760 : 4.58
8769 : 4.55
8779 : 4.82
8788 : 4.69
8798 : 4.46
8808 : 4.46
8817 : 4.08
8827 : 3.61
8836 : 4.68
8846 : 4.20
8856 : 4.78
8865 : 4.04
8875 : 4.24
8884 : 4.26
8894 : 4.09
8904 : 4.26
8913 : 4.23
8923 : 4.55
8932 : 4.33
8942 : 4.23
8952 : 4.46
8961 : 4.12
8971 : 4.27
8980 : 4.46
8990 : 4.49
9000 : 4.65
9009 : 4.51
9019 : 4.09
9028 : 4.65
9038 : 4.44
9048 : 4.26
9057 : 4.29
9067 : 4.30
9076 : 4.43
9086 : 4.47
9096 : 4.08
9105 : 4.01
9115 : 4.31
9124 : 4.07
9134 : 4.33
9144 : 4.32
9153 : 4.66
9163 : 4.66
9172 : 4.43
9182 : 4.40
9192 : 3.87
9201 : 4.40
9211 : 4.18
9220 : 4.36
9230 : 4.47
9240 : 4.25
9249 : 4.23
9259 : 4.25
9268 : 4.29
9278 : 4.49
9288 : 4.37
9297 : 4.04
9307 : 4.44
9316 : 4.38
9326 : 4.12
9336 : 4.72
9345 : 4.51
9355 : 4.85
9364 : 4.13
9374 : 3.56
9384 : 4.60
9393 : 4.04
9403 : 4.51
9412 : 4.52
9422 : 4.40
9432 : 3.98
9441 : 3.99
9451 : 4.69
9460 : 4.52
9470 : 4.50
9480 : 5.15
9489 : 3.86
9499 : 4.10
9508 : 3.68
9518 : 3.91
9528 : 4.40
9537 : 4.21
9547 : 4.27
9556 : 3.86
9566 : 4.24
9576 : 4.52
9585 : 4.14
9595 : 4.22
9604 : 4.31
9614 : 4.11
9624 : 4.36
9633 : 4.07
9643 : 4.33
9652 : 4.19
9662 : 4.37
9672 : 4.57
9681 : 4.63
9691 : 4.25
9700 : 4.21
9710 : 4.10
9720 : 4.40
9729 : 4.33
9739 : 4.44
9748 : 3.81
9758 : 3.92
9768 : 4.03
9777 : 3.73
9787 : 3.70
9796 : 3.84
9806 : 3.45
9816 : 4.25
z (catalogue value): 0.15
